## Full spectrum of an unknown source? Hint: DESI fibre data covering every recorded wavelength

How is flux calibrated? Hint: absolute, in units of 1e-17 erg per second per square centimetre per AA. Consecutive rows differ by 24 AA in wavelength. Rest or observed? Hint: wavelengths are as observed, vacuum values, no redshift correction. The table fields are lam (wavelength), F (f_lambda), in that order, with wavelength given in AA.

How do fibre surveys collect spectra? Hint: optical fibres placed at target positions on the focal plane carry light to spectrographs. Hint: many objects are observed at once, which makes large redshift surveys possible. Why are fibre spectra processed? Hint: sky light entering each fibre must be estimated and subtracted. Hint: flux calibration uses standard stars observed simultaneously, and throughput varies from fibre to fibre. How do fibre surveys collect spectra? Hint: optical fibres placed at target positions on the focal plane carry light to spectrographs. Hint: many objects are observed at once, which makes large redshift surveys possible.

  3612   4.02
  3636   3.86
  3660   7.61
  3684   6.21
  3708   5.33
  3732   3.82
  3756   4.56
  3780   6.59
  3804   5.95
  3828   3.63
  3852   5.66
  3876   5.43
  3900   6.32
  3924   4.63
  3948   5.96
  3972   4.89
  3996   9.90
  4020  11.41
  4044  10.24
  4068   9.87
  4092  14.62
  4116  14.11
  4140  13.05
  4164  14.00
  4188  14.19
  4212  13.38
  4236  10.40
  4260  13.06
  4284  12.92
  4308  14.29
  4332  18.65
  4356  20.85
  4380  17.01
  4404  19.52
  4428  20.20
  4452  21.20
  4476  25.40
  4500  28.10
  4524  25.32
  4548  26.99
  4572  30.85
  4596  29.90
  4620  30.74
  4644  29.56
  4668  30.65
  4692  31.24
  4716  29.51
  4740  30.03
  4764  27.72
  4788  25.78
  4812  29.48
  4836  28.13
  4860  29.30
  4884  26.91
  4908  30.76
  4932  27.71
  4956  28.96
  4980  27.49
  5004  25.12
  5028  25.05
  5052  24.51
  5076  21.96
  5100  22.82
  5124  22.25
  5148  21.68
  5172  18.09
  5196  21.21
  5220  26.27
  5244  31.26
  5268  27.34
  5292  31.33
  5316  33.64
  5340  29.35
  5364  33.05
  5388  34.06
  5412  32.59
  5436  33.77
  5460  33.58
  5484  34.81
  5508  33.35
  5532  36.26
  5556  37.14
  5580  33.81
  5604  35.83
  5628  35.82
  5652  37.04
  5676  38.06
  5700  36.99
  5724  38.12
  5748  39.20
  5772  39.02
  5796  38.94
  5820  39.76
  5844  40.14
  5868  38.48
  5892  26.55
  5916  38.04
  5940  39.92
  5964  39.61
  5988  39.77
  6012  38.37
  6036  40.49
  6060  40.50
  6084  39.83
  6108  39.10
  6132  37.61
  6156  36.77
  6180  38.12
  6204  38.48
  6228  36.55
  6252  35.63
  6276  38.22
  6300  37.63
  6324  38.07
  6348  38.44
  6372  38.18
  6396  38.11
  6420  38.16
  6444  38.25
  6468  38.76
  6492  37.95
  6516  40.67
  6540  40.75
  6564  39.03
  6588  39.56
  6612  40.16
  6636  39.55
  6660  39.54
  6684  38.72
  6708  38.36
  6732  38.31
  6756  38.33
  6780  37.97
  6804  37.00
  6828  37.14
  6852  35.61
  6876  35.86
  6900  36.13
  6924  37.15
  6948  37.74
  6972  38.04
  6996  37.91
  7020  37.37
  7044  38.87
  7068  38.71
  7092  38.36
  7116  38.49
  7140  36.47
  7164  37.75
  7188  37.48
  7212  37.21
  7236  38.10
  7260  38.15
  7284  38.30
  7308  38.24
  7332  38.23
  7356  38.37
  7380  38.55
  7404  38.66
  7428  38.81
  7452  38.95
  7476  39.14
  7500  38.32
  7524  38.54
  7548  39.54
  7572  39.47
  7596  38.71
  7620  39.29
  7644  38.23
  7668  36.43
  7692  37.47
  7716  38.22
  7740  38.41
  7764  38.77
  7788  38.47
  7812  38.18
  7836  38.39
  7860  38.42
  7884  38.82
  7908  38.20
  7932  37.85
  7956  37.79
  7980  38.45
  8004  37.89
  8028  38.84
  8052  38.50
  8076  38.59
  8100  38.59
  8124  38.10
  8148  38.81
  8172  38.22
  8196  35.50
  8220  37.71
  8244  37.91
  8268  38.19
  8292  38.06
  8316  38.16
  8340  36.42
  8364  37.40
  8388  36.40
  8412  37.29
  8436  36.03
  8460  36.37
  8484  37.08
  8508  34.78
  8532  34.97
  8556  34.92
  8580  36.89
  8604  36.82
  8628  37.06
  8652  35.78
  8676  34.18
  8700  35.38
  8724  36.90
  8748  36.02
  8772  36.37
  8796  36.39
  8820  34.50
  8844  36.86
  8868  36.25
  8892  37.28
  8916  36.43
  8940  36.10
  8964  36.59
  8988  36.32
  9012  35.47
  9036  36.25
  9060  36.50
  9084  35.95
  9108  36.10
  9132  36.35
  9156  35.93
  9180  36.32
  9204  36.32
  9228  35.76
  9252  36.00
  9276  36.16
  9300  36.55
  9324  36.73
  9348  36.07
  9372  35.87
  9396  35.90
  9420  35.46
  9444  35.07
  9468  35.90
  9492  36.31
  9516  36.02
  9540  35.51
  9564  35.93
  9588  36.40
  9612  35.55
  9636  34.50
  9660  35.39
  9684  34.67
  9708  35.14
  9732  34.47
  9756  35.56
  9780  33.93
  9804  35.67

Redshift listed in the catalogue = 0.000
